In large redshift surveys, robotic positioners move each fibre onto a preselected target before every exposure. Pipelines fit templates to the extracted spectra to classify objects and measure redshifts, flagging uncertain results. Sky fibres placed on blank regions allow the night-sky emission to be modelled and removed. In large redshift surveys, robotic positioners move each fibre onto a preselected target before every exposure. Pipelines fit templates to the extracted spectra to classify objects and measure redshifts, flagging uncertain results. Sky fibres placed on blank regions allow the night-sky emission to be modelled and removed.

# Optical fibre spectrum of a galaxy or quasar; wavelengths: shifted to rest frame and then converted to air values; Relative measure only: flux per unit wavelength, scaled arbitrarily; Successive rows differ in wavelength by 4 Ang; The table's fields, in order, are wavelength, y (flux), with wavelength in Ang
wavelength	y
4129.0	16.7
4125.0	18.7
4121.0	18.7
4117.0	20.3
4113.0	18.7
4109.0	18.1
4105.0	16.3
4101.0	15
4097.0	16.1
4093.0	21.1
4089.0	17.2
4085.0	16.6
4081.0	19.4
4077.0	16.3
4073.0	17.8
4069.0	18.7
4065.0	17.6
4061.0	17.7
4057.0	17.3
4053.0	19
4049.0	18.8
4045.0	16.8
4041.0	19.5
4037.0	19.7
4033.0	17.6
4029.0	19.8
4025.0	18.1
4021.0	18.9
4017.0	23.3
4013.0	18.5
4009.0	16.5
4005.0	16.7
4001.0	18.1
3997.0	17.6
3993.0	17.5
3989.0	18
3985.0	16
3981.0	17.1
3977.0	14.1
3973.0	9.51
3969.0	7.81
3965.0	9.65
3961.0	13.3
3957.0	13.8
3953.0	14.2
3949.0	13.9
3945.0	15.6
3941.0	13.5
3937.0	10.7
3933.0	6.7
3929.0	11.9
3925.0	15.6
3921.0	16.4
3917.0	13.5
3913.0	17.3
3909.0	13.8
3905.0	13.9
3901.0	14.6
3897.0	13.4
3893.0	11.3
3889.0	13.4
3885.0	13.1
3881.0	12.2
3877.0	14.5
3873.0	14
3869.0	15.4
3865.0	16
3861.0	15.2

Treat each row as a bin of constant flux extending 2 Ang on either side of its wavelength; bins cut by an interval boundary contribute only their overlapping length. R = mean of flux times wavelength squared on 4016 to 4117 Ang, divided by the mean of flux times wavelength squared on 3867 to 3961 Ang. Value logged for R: 1.45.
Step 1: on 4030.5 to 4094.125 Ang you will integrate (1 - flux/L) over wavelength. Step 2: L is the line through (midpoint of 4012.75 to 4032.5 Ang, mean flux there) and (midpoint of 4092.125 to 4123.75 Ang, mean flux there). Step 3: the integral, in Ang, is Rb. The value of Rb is 2.3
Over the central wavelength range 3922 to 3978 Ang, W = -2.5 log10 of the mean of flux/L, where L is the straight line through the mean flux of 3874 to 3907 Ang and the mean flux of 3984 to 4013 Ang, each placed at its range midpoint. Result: 0.258 mag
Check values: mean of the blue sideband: 13.3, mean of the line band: 12.2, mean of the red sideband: 17.3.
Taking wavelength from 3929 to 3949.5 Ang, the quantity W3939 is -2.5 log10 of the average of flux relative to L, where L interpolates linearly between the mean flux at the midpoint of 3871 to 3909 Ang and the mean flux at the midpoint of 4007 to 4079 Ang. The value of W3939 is 0.25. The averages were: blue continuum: 13.4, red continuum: 18.4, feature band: 11.9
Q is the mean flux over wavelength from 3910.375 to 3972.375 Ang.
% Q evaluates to 12.9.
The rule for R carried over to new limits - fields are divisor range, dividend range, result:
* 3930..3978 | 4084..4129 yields 1.63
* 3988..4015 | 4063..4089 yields 1.05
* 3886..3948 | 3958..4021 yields 1.21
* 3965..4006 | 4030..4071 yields 1.26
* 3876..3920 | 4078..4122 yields 1.44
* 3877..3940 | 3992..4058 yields 1.48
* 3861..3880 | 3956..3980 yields 0.81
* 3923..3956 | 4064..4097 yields 1.51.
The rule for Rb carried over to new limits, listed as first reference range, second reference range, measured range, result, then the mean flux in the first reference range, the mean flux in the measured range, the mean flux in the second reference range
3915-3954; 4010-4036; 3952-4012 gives 6.56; 13.2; 14.7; 19.3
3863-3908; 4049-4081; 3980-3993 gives -0.78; 13.8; 17.1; 17.9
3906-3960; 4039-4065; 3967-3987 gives 3.17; 13.6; 12.9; 18.1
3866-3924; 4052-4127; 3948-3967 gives 2.98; 14.1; 12.9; 17.9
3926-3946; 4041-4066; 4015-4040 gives -4.49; 11.7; 19.6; 18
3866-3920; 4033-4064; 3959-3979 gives 6.49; 14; 10.9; 18.3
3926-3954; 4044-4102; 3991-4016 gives -4.60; 12.4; 17.7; 17.8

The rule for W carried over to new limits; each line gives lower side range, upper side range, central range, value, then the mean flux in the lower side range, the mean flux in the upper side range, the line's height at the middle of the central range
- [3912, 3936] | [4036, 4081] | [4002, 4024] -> -0.14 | 13.3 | 18.1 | 16.5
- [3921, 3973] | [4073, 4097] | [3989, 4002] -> -0.24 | 12.3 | 17.9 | 14.3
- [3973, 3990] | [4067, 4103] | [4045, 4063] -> -0.07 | 15.4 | 17.6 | 16.9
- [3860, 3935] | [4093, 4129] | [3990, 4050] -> -0.15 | 13.8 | 17.9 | 16.1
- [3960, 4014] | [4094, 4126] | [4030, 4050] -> -0.15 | 15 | 17.8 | 16.2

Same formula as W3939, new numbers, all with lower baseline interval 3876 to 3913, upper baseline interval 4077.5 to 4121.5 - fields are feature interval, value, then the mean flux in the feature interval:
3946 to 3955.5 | 0.039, 14.2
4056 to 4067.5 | -0.033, 17.6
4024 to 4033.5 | -0.143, 18.7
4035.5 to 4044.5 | -0.153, 19.1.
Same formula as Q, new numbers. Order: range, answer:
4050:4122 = 17.9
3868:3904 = 13.5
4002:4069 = 18.5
